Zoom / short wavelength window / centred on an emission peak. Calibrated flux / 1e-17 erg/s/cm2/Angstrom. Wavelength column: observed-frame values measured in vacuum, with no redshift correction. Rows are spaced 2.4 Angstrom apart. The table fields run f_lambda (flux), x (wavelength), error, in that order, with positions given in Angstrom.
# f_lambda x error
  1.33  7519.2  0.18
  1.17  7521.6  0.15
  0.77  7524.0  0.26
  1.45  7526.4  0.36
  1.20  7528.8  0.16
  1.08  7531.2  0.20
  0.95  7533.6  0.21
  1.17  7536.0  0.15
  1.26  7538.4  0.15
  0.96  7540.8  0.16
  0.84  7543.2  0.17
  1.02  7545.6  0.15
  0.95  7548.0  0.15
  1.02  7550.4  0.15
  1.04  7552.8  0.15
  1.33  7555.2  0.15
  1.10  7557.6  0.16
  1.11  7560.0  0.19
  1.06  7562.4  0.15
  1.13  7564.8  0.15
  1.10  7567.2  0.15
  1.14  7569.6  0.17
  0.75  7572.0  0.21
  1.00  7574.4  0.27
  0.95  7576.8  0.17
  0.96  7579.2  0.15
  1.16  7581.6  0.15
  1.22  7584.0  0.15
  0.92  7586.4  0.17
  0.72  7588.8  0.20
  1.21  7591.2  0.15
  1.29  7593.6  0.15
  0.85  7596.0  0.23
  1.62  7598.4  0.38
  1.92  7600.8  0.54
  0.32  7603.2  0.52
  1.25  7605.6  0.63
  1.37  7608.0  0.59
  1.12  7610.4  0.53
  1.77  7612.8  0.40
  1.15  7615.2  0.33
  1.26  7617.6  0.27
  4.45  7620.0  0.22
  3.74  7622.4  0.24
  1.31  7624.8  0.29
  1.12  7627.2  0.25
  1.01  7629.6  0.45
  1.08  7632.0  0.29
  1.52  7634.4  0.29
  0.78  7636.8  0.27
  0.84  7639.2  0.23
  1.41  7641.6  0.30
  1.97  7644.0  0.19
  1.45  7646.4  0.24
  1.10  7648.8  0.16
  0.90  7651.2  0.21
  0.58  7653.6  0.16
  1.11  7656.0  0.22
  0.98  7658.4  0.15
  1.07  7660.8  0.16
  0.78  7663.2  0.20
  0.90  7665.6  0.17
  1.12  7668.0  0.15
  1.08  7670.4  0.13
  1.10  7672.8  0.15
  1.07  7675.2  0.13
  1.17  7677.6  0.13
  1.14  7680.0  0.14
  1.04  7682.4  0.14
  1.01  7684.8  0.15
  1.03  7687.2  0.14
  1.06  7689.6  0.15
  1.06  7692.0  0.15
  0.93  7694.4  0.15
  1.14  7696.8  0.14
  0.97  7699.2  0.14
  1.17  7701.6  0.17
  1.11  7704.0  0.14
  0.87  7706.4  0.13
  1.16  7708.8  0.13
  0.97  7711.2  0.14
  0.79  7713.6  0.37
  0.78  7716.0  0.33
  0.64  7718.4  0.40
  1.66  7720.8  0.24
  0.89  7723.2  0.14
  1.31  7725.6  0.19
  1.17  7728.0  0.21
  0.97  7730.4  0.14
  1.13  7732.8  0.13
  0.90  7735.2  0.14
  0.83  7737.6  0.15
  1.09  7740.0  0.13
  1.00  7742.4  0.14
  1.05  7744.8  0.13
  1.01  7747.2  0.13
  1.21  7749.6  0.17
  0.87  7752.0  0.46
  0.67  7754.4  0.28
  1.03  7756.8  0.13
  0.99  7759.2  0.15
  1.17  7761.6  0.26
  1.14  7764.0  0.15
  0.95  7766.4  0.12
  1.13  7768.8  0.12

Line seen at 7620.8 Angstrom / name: H-alpha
